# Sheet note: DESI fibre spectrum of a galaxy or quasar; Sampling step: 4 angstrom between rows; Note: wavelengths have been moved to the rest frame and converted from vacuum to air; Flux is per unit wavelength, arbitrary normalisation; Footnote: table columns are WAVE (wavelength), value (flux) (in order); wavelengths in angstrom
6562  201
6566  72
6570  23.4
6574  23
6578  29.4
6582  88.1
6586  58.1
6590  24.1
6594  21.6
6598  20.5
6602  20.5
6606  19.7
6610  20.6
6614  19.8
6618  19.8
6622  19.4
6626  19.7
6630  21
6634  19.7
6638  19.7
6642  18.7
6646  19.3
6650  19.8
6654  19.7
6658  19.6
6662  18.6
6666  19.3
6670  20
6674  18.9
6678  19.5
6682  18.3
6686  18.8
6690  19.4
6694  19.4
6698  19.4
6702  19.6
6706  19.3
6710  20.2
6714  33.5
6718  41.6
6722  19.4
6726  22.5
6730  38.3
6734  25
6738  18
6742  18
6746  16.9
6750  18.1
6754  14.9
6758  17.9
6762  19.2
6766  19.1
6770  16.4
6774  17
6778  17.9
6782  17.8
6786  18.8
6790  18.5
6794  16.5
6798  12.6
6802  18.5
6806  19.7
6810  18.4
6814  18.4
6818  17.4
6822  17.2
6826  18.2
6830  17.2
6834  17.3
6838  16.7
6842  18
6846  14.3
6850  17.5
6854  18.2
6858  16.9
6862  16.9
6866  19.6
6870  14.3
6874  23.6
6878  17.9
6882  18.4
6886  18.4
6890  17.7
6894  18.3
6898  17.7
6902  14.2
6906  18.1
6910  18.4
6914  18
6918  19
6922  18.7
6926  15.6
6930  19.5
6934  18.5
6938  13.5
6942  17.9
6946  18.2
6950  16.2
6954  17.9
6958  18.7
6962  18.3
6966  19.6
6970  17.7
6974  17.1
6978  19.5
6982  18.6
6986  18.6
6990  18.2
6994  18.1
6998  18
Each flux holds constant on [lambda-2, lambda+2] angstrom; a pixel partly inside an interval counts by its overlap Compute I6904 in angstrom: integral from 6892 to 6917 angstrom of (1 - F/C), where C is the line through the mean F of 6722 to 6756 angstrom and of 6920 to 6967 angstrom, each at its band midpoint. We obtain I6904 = 1.2 angstrom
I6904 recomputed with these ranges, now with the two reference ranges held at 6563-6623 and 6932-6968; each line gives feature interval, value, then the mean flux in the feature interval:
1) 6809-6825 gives 4.2 angstrom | 17.8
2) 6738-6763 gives 9.0 angstrom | 17.5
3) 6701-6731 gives 2.4 angstrom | 26.7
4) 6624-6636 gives 4.7 angstrom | 20.1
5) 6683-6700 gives 6.2 angstrom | 19.2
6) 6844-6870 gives 6.0 angstrom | 17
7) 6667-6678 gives 4.1 angstrom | 19.4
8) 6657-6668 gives 4.4 angstrom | 19.1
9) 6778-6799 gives 6.9 angstrom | 17.1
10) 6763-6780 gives 5.6 angstrom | 17.7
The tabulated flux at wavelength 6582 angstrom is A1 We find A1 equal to 88.1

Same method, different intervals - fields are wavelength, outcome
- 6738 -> 18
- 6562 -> 201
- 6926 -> 15.6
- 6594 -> 21.6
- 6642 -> 18.7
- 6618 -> 19.8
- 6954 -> 17.9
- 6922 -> 18.7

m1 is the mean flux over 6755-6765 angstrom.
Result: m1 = 18.2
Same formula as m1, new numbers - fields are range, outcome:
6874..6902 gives 18.2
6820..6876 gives 17.6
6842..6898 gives 17.8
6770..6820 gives 17.6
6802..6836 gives 18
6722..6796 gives 19.5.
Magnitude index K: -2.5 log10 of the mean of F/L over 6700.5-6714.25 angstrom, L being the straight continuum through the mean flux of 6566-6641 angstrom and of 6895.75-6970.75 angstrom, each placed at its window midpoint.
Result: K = 0.134 mag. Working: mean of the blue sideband 28.2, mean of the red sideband 17.7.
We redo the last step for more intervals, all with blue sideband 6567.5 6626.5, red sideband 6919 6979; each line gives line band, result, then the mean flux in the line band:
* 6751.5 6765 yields 0.34 mag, 17.5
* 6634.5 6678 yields 0.37 mag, 19.4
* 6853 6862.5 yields 0.20 mag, 17.3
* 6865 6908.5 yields 0.10 mag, 18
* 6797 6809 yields 0.28 mag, 17.4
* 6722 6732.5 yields -0.13 mag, 28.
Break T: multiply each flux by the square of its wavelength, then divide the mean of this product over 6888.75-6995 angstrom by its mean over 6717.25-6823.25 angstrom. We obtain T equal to 1.0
